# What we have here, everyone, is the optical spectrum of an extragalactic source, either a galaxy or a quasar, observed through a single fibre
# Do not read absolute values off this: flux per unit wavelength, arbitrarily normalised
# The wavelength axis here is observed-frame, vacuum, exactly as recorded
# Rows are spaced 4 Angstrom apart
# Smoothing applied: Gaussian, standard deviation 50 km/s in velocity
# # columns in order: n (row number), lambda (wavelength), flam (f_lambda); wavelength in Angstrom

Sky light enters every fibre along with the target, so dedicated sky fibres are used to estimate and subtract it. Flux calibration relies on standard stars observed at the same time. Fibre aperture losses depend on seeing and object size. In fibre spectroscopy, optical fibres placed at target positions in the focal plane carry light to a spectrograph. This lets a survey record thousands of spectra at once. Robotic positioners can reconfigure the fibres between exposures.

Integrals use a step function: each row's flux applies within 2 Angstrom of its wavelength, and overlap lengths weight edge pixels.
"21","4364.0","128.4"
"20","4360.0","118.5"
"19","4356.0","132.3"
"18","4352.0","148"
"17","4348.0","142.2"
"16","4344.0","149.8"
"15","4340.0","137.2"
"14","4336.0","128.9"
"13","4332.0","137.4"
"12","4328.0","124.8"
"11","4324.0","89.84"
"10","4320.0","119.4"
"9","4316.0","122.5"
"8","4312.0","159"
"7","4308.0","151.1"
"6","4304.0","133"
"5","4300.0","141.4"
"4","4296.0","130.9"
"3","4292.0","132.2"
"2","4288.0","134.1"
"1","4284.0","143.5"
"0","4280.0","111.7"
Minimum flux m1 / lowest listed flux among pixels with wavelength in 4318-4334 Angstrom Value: 89.84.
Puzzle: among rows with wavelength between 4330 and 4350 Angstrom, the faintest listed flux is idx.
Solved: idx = 128.9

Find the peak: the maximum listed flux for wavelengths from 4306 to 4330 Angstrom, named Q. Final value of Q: 159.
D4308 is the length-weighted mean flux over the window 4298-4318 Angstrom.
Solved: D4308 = 141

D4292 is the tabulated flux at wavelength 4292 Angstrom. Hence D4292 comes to 132.2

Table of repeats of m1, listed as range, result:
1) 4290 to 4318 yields 122.5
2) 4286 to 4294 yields 132.2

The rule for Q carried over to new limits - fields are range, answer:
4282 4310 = 151.1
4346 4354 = 148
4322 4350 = 149.8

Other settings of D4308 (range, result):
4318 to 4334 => 118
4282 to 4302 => 136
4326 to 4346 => 136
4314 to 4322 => 121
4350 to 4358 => 140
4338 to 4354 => 144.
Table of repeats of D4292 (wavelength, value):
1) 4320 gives 119.4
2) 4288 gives 134.1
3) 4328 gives 124.8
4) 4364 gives 128.4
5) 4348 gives 142.2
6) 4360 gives 118.5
